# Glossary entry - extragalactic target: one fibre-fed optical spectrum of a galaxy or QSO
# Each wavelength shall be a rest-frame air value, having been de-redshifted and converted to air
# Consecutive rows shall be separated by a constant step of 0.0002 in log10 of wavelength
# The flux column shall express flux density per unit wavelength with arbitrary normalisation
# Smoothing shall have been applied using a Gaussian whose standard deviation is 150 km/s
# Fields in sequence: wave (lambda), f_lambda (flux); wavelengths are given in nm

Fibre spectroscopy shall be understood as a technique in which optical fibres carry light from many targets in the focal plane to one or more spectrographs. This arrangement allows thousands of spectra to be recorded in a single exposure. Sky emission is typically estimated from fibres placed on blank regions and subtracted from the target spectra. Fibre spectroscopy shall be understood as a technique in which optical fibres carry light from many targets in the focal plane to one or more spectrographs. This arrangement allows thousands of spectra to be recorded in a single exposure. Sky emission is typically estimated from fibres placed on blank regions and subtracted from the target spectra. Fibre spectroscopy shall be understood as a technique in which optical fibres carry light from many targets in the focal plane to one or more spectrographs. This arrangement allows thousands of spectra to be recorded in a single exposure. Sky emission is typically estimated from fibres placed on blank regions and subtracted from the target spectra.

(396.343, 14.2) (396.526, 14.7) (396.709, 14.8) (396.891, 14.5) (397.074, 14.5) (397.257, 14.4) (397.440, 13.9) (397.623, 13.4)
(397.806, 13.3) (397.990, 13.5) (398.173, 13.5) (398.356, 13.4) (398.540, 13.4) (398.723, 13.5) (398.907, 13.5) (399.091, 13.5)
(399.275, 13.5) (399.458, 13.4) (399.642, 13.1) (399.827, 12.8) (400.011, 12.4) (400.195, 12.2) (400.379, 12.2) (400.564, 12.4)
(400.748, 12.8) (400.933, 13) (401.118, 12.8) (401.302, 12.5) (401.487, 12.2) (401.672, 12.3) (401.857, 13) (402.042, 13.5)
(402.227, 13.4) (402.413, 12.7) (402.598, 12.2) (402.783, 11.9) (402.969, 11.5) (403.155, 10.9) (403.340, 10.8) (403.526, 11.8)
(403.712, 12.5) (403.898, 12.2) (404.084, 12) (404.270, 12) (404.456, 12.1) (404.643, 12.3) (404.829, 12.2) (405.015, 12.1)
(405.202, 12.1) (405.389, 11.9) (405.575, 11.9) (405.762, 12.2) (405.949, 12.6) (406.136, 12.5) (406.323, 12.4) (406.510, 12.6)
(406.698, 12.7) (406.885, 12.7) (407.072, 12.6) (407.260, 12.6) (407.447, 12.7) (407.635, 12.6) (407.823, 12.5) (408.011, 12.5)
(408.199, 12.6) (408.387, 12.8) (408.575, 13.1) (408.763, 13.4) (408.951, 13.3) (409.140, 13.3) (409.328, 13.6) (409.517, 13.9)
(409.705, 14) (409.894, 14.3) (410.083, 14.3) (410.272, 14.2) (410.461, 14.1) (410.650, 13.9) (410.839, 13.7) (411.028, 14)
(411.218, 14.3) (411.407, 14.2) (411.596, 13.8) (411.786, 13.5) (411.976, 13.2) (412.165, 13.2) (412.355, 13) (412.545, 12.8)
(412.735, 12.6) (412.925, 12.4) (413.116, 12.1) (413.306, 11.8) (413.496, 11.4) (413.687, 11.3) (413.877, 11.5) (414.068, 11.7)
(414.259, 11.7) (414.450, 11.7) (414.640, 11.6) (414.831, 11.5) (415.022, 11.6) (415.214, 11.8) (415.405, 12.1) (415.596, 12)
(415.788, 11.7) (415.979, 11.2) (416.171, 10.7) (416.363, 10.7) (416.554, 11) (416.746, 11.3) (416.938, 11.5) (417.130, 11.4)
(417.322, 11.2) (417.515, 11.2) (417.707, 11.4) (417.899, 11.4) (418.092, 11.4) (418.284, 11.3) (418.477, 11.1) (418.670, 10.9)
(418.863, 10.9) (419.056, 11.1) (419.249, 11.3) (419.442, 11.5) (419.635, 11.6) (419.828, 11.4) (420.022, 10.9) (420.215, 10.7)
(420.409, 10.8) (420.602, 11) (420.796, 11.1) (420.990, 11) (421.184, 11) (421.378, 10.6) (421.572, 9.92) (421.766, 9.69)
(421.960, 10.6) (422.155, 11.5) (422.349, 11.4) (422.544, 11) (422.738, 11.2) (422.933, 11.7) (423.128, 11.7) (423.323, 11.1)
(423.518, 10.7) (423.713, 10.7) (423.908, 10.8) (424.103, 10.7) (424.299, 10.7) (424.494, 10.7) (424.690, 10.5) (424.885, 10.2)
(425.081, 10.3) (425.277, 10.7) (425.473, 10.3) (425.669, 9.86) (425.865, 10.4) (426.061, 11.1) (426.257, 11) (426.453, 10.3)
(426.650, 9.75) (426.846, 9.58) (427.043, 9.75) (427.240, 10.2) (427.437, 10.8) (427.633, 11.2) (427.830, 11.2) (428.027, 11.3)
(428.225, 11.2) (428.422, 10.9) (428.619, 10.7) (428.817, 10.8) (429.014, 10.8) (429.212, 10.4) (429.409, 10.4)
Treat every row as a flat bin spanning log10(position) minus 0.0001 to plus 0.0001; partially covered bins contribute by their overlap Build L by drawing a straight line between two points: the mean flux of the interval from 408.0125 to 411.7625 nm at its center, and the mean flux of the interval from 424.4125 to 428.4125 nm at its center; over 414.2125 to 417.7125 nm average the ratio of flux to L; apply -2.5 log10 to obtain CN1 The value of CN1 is 0.10 mag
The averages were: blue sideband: 13.7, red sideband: 10.5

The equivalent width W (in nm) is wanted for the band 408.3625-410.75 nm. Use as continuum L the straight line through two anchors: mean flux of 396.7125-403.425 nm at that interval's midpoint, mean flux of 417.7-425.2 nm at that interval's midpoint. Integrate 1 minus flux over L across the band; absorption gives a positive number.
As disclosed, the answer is -0.329 nm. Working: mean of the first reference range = 13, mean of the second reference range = 11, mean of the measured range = 13.7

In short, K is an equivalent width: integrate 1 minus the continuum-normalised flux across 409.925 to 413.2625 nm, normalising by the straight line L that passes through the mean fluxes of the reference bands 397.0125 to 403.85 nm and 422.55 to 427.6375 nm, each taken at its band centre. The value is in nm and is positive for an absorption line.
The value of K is -0.463 nm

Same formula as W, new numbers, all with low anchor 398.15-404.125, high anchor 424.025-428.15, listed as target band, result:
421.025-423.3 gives -0.02 nm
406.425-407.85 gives -0.06 nm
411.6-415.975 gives -0.21 nm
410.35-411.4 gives -0.20 nm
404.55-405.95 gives 0.02 nm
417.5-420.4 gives -0.02 nm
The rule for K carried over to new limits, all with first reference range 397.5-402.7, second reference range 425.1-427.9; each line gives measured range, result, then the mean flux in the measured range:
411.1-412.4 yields -0.19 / 13.6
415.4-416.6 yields 0.02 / 11.3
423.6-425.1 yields 0.01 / 10.6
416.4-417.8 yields 0.01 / 11.3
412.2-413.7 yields -0.07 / 12.3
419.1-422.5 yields 0.01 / 10.9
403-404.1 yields 0.09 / 11.7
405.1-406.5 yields 0.02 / 12.2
